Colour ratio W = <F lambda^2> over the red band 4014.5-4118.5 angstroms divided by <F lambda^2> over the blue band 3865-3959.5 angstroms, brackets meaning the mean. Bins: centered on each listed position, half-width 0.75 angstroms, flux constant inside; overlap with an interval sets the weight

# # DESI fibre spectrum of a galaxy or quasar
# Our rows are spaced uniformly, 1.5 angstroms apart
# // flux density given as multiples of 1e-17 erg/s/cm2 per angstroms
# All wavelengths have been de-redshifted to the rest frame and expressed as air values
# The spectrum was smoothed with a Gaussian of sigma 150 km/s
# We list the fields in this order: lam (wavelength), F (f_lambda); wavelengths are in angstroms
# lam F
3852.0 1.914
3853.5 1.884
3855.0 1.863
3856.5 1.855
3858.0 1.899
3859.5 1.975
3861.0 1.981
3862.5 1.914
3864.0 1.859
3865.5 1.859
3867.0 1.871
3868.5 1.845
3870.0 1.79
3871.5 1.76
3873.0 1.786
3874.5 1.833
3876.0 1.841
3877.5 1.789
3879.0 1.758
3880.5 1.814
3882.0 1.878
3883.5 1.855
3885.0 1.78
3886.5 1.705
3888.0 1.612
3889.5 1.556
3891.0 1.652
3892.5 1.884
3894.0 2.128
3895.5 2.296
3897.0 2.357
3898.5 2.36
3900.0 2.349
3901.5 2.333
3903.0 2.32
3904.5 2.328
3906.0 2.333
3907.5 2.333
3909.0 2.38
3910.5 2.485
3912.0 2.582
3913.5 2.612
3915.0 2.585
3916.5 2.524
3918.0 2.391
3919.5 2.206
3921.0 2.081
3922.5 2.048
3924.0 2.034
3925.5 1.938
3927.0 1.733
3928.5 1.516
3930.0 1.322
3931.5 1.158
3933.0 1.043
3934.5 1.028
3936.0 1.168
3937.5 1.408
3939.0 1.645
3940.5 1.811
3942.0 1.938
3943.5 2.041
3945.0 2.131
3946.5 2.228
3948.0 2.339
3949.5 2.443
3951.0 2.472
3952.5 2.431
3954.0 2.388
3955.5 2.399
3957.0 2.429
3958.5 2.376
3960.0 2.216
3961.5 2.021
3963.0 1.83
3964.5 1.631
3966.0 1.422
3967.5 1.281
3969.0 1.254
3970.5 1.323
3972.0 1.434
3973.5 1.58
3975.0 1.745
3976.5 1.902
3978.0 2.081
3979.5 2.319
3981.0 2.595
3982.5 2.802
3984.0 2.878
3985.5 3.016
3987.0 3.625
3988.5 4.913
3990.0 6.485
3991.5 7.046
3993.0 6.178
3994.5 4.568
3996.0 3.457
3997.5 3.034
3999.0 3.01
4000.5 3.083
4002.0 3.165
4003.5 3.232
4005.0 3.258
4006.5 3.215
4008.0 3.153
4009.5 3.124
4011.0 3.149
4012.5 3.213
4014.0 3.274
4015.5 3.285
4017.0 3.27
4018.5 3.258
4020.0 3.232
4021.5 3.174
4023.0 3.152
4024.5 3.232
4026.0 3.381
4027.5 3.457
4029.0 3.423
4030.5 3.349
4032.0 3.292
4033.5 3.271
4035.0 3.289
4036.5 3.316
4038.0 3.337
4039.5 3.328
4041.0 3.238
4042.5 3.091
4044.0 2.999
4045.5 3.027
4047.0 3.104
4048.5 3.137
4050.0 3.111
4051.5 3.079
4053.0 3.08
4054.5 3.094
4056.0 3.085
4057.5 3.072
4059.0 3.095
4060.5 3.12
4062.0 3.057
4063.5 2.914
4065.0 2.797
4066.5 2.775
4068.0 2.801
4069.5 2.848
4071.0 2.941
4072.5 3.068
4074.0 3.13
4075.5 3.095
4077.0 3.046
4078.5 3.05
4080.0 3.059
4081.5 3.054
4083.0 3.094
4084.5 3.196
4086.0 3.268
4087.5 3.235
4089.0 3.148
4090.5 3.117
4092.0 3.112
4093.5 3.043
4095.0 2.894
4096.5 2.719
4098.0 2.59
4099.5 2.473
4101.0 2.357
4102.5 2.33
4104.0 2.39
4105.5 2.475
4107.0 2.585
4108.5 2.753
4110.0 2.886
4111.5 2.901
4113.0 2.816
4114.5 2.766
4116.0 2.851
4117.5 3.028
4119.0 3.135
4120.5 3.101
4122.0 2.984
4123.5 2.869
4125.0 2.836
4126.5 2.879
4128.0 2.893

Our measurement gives 1.63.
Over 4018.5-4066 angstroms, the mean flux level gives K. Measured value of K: 3.17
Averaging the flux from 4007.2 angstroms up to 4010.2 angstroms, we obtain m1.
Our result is 3.14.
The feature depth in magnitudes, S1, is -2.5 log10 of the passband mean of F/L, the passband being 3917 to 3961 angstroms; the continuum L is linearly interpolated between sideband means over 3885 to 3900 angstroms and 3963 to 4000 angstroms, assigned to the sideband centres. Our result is 0.27 mag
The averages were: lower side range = 1.96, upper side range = 2.96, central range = 1.95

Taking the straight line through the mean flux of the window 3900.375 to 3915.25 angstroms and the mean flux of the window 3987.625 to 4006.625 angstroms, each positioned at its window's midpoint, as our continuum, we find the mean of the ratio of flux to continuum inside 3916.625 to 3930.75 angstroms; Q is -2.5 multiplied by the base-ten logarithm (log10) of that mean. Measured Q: 0.367 mag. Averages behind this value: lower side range 2.42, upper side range 4.23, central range 1.95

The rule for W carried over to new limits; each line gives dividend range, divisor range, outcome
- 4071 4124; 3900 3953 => 1.55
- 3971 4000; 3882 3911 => 1.69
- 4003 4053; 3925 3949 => 2.03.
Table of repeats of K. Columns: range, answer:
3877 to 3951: 1.99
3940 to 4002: 2.7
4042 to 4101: 3.01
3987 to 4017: 3.86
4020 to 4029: 3.29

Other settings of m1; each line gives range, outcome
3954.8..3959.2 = 2.4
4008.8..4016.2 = 3.21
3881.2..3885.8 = 1.84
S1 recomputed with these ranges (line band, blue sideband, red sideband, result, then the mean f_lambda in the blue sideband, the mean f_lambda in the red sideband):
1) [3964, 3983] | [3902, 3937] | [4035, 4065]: 0.35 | 2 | 3.12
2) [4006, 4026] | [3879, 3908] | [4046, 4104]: -0.20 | 2.04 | 2.97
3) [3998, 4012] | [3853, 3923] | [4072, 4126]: -0.24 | 2.05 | 2.9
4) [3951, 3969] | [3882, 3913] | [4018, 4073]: 0.25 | 2.13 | 3.14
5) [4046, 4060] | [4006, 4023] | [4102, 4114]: -0.04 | 3.21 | 2.65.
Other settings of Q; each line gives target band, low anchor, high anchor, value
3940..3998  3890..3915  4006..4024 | 0.08 mag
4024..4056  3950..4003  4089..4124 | -0.15 mag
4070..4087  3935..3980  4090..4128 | -0.18 mag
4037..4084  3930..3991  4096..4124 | -0.20 mag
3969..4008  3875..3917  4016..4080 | -0.18 mag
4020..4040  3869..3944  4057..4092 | -0.20 mag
